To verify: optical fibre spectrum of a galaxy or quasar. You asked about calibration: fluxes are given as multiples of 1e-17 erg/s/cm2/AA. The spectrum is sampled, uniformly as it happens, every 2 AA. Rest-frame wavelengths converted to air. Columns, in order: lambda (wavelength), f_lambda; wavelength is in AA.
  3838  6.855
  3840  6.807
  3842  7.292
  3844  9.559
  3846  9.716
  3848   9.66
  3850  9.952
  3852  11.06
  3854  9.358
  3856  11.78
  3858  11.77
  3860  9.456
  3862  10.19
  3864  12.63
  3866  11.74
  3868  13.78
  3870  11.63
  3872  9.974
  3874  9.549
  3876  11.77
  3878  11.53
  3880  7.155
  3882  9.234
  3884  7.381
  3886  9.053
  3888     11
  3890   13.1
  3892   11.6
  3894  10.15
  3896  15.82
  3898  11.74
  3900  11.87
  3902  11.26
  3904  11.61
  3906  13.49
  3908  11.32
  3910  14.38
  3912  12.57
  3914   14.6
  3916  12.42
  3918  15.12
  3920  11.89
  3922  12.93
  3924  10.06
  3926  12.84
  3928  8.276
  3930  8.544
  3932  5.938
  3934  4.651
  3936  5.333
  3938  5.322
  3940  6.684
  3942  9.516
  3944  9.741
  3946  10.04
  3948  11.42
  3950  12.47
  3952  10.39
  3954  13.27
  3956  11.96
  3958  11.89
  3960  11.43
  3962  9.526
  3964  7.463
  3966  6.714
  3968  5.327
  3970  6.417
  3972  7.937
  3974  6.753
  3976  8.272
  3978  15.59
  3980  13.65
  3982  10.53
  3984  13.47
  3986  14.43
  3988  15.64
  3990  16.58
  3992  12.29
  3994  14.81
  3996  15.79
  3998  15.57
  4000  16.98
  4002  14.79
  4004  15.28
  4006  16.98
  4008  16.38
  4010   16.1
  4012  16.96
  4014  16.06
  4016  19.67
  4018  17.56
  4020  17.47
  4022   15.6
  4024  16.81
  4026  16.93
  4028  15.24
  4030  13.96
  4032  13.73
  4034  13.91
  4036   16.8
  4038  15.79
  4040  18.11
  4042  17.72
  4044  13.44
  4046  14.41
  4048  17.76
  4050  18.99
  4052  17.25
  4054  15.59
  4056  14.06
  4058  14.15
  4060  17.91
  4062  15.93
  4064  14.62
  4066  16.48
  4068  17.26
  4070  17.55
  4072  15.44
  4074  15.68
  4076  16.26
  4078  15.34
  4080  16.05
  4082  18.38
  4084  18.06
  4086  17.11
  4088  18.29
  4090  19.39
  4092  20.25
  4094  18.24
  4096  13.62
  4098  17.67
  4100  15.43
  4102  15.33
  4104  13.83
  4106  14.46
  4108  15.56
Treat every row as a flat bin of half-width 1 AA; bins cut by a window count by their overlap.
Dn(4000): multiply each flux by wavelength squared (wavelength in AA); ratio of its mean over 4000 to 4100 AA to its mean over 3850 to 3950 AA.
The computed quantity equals 1.7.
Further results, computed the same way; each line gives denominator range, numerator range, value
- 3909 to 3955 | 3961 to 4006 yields 1.20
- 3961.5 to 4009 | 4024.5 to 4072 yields 1.33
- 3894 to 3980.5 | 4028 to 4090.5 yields 1.66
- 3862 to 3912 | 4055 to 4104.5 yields 1.60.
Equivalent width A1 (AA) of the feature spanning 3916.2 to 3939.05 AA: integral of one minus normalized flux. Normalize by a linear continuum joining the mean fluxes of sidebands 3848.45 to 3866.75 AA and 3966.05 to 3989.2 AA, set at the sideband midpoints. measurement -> 3.0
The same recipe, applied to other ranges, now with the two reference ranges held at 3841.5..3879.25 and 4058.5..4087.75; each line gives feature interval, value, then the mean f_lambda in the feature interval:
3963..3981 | 6.7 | 8.68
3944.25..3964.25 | 3.3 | 11.1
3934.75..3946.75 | 4.9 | 7.66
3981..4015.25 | -1.7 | 15.2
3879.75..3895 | 2.0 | 9.97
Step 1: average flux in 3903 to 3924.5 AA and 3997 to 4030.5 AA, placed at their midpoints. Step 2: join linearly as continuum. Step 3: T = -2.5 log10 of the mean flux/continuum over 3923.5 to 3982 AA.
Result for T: 0.47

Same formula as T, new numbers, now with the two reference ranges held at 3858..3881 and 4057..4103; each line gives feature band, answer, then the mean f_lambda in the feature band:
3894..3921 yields -0.08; 12.8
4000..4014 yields -0.10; 16.1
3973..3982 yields 0.25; 11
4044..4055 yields -0.04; 16.5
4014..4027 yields -0.15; 17.2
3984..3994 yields -0.03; 14.6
